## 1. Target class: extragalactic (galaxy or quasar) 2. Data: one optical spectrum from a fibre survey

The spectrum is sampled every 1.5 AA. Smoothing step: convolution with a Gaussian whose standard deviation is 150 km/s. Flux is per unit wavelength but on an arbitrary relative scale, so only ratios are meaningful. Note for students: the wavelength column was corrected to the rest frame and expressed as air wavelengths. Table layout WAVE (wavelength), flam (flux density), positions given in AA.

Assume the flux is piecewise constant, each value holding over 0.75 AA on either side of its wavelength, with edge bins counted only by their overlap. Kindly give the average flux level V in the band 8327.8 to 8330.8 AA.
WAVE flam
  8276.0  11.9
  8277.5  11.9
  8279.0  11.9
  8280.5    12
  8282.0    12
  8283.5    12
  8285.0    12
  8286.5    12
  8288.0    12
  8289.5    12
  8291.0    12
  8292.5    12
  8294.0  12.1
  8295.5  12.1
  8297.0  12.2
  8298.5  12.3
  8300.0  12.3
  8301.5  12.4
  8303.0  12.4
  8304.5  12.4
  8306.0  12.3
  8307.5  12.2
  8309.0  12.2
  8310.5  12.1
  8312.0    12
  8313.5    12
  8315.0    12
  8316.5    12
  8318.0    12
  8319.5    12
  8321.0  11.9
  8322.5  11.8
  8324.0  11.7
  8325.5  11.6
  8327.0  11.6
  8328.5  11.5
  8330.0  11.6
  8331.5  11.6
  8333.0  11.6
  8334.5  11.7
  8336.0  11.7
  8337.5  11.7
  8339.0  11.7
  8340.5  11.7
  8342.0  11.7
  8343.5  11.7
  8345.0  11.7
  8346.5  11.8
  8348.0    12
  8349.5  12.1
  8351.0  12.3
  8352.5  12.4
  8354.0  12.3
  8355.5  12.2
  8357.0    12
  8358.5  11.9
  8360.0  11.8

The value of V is 11.6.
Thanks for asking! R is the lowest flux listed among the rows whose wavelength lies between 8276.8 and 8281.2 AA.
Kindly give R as 11.9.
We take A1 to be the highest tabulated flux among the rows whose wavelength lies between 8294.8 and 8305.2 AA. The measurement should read 12.4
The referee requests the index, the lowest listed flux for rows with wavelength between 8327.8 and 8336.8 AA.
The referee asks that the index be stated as 11.5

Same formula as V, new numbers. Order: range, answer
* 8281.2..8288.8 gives 12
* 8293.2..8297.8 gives 12.1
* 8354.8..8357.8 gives 12.1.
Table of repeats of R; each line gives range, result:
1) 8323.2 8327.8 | 11.6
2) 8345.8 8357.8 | 11.8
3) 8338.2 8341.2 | 11.7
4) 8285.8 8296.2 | 12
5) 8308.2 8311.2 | 12.1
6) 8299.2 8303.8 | 12.3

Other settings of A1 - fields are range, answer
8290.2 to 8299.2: 12.3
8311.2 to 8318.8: 12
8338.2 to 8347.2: 11.8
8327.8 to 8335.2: 11.7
